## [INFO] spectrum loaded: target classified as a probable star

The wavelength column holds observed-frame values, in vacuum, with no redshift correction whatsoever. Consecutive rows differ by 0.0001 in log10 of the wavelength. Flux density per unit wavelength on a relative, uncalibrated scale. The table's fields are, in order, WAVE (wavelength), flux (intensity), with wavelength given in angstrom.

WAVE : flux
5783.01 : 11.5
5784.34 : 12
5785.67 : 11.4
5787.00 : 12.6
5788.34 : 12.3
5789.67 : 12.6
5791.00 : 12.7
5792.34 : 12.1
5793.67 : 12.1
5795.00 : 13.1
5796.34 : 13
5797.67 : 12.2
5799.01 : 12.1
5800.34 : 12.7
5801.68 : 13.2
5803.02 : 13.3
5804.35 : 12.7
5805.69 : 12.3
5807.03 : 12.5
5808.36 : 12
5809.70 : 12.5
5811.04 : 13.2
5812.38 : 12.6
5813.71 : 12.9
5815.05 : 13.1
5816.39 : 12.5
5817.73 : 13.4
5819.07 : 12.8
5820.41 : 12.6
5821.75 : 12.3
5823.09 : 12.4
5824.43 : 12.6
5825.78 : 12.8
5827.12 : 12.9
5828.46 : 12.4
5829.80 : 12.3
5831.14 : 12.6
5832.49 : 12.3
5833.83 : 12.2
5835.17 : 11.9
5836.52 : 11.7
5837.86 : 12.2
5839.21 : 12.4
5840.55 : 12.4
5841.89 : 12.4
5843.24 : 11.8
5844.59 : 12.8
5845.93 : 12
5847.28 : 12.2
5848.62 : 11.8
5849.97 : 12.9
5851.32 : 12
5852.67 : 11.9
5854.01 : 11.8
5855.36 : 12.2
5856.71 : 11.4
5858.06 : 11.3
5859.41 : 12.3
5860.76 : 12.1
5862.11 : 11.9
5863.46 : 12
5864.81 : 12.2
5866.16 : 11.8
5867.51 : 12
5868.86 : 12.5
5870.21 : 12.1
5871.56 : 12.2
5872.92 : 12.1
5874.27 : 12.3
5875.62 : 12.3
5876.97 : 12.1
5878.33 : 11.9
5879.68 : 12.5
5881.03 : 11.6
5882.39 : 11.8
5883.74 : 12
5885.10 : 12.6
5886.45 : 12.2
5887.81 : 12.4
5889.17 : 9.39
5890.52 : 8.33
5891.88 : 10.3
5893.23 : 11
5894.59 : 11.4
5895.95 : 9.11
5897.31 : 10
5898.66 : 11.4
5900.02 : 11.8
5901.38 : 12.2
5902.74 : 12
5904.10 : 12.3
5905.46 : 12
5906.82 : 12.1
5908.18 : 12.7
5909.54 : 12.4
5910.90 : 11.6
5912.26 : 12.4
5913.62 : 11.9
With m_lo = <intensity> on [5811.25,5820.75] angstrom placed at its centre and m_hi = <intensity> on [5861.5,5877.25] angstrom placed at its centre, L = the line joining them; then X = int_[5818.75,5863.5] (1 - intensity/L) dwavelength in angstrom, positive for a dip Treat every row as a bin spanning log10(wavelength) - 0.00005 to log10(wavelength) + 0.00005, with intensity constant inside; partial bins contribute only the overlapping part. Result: 1.1 angstrom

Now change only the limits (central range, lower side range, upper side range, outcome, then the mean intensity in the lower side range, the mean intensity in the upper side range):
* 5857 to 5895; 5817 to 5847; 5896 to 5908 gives 0.6 angstrom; 12.4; 11.6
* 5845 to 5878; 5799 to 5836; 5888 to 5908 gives -0.9 angstrom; 12.6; 11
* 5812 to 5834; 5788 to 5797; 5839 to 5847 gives -0.4 angstrom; 12.6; 12.3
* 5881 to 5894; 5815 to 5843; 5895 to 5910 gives 0.7 angstrom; 12.5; 11.6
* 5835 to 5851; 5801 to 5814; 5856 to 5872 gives 0.1 angstrom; 12.7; 12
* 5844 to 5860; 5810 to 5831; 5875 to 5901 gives 0.0 angstrom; 12.7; 11.3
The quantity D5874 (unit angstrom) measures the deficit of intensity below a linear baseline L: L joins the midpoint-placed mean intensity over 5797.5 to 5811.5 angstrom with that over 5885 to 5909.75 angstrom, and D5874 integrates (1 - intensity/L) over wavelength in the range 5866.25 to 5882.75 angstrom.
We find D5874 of -0.7 angstrom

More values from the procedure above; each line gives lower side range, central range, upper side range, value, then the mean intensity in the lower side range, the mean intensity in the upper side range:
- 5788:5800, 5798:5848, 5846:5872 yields -0.9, 12.5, 12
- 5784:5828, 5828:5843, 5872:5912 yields 0.0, 12.6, 11.6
